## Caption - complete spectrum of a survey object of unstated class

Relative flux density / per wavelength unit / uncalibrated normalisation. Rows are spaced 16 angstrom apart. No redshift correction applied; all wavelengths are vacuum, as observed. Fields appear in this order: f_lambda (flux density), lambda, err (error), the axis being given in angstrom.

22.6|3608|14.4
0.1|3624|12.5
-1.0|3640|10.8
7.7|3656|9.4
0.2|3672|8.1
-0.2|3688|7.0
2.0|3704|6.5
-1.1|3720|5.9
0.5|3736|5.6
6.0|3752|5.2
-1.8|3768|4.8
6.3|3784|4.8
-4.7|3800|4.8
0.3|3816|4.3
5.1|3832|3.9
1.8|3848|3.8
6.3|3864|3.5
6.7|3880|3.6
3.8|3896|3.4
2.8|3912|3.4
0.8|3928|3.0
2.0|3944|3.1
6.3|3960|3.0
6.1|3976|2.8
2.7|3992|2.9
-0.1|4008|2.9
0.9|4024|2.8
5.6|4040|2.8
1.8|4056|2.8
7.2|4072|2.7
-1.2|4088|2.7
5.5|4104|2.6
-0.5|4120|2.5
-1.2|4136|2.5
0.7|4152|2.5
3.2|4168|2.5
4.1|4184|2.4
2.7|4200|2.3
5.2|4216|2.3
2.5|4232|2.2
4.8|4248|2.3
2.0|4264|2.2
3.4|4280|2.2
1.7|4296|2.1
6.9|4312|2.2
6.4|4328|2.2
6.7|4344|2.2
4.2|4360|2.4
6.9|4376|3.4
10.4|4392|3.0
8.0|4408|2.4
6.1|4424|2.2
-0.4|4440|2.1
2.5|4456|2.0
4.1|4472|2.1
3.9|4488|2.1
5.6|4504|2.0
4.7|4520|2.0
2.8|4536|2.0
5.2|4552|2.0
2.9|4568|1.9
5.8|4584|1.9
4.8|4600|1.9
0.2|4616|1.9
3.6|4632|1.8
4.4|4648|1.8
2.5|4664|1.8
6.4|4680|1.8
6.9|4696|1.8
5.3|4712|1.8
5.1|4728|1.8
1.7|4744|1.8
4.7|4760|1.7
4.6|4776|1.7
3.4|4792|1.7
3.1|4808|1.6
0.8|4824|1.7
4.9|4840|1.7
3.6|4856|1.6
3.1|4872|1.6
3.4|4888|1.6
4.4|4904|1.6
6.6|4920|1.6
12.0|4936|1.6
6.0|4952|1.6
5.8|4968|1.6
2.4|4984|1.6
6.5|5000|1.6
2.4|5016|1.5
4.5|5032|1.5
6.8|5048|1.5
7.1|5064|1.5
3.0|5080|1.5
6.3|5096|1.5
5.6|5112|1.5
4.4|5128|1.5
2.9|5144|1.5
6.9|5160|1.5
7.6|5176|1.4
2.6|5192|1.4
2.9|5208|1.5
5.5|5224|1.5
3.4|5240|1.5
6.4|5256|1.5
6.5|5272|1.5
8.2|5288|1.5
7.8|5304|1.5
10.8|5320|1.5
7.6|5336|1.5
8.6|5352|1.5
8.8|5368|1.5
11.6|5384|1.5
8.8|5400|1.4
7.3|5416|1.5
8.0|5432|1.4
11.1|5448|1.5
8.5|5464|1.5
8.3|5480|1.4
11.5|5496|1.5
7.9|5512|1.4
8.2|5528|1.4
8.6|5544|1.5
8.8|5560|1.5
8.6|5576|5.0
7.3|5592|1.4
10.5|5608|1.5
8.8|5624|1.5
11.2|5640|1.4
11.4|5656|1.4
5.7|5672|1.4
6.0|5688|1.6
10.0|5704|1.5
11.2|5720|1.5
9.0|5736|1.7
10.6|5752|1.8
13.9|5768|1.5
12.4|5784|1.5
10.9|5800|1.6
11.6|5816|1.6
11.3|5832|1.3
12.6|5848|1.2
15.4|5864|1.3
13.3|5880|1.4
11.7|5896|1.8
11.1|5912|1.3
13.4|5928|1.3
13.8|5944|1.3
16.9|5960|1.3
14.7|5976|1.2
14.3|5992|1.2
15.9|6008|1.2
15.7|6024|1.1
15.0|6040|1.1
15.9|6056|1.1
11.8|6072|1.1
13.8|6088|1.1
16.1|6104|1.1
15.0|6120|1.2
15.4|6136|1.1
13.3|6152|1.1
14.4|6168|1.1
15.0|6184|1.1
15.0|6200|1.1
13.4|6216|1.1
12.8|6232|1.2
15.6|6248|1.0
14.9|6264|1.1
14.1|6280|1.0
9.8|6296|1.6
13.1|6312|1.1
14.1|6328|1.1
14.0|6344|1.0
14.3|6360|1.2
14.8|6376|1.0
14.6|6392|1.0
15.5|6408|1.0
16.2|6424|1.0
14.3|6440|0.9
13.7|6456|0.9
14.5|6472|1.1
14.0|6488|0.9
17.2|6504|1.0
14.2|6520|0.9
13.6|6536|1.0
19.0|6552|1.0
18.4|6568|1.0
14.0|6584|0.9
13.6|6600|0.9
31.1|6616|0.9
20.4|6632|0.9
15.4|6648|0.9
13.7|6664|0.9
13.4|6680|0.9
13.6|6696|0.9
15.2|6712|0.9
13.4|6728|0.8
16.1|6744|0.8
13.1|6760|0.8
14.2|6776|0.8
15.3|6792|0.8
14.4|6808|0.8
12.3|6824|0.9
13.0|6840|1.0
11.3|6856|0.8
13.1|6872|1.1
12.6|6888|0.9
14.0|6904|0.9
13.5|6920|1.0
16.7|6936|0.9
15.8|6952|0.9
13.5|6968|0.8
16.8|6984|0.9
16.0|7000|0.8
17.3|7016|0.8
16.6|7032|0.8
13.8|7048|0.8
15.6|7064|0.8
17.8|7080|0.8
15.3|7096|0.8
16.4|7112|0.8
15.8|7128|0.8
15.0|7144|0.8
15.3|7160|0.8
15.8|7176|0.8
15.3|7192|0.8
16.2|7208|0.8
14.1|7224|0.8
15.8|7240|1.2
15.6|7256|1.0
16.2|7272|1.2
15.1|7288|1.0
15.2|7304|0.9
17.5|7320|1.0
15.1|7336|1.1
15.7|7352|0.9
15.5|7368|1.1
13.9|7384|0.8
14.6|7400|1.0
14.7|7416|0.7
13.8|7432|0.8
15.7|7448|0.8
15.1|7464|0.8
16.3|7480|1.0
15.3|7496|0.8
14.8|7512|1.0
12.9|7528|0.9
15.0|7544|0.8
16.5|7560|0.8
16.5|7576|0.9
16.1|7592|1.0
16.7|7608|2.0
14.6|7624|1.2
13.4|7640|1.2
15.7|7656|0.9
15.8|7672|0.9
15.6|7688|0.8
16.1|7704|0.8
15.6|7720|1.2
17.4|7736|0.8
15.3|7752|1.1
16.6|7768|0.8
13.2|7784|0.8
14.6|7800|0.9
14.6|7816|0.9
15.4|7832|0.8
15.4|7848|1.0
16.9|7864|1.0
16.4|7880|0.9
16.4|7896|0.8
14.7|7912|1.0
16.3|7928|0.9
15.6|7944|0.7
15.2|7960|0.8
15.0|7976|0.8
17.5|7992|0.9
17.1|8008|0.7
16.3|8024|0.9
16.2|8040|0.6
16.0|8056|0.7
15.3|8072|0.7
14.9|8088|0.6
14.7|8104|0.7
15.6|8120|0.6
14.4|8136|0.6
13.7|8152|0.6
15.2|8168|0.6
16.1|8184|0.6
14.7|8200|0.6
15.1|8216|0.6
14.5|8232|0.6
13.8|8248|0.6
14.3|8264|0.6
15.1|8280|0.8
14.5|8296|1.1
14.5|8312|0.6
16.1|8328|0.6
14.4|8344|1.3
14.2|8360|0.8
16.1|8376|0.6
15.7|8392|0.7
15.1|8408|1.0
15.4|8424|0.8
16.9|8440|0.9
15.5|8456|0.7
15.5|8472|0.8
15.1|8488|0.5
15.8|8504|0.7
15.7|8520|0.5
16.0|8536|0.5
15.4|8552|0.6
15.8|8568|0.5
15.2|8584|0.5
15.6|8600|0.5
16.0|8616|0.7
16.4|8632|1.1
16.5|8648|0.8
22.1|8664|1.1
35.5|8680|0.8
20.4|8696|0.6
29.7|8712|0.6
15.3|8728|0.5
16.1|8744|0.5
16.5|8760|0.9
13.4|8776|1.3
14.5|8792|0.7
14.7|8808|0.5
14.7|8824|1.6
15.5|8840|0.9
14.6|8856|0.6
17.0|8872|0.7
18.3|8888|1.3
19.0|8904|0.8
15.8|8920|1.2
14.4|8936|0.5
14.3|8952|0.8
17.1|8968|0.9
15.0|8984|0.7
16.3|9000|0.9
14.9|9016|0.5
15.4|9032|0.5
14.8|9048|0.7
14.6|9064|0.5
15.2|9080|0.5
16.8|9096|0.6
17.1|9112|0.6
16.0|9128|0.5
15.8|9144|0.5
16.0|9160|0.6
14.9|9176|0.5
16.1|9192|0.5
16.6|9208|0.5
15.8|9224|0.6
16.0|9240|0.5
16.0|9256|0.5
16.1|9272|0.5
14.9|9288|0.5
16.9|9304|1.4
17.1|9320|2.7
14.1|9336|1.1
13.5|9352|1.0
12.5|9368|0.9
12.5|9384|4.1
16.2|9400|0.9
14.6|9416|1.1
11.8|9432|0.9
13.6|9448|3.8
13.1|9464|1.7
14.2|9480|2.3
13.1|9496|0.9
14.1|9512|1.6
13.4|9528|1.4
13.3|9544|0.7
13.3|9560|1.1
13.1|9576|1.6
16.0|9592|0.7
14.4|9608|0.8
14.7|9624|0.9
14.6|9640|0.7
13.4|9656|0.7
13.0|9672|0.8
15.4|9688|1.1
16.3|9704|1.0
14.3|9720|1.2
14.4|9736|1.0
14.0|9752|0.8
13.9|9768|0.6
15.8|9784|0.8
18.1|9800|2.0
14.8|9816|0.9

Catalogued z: 0.322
